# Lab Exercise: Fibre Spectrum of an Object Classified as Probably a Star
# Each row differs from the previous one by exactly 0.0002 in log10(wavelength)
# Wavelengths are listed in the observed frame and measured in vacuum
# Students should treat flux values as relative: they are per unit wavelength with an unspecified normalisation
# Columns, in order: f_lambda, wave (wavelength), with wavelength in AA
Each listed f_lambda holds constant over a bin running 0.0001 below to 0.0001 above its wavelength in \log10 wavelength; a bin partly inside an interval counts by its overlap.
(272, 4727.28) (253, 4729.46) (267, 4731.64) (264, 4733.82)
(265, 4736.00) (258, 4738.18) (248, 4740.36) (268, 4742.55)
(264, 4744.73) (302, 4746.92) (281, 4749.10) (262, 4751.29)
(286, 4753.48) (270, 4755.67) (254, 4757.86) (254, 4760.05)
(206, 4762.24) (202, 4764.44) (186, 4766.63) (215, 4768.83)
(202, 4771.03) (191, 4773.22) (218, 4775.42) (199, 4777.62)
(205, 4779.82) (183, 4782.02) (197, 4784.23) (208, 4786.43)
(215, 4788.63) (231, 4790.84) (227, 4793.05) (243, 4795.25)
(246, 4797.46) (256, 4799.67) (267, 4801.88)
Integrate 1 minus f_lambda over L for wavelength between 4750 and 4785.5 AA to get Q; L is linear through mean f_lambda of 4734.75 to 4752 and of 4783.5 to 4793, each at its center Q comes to 2.87 AA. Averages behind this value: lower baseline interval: 269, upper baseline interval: 215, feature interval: 221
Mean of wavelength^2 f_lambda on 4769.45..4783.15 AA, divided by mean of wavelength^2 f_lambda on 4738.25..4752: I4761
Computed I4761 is 0.75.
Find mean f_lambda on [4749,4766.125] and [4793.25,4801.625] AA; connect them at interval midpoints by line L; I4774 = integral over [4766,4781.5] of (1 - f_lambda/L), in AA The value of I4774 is 2.9 AA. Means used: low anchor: 248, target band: 202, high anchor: 248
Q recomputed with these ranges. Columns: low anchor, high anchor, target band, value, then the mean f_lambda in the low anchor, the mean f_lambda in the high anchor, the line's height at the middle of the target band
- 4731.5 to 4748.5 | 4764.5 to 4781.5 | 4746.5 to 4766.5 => -1.44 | 267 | 202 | 235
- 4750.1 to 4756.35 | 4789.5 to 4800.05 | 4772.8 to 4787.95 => 3.00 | 273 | 239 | 251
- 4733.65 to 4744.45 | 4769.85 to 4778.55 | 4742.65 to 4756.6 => -1.94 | 261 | 203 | 243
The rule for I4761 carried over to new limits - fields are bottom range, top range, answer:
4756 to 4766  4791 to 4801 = 1.07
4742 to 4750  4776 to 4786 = 0.72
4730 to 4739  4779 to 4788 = 0.77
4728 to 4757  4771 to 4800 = 0.82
